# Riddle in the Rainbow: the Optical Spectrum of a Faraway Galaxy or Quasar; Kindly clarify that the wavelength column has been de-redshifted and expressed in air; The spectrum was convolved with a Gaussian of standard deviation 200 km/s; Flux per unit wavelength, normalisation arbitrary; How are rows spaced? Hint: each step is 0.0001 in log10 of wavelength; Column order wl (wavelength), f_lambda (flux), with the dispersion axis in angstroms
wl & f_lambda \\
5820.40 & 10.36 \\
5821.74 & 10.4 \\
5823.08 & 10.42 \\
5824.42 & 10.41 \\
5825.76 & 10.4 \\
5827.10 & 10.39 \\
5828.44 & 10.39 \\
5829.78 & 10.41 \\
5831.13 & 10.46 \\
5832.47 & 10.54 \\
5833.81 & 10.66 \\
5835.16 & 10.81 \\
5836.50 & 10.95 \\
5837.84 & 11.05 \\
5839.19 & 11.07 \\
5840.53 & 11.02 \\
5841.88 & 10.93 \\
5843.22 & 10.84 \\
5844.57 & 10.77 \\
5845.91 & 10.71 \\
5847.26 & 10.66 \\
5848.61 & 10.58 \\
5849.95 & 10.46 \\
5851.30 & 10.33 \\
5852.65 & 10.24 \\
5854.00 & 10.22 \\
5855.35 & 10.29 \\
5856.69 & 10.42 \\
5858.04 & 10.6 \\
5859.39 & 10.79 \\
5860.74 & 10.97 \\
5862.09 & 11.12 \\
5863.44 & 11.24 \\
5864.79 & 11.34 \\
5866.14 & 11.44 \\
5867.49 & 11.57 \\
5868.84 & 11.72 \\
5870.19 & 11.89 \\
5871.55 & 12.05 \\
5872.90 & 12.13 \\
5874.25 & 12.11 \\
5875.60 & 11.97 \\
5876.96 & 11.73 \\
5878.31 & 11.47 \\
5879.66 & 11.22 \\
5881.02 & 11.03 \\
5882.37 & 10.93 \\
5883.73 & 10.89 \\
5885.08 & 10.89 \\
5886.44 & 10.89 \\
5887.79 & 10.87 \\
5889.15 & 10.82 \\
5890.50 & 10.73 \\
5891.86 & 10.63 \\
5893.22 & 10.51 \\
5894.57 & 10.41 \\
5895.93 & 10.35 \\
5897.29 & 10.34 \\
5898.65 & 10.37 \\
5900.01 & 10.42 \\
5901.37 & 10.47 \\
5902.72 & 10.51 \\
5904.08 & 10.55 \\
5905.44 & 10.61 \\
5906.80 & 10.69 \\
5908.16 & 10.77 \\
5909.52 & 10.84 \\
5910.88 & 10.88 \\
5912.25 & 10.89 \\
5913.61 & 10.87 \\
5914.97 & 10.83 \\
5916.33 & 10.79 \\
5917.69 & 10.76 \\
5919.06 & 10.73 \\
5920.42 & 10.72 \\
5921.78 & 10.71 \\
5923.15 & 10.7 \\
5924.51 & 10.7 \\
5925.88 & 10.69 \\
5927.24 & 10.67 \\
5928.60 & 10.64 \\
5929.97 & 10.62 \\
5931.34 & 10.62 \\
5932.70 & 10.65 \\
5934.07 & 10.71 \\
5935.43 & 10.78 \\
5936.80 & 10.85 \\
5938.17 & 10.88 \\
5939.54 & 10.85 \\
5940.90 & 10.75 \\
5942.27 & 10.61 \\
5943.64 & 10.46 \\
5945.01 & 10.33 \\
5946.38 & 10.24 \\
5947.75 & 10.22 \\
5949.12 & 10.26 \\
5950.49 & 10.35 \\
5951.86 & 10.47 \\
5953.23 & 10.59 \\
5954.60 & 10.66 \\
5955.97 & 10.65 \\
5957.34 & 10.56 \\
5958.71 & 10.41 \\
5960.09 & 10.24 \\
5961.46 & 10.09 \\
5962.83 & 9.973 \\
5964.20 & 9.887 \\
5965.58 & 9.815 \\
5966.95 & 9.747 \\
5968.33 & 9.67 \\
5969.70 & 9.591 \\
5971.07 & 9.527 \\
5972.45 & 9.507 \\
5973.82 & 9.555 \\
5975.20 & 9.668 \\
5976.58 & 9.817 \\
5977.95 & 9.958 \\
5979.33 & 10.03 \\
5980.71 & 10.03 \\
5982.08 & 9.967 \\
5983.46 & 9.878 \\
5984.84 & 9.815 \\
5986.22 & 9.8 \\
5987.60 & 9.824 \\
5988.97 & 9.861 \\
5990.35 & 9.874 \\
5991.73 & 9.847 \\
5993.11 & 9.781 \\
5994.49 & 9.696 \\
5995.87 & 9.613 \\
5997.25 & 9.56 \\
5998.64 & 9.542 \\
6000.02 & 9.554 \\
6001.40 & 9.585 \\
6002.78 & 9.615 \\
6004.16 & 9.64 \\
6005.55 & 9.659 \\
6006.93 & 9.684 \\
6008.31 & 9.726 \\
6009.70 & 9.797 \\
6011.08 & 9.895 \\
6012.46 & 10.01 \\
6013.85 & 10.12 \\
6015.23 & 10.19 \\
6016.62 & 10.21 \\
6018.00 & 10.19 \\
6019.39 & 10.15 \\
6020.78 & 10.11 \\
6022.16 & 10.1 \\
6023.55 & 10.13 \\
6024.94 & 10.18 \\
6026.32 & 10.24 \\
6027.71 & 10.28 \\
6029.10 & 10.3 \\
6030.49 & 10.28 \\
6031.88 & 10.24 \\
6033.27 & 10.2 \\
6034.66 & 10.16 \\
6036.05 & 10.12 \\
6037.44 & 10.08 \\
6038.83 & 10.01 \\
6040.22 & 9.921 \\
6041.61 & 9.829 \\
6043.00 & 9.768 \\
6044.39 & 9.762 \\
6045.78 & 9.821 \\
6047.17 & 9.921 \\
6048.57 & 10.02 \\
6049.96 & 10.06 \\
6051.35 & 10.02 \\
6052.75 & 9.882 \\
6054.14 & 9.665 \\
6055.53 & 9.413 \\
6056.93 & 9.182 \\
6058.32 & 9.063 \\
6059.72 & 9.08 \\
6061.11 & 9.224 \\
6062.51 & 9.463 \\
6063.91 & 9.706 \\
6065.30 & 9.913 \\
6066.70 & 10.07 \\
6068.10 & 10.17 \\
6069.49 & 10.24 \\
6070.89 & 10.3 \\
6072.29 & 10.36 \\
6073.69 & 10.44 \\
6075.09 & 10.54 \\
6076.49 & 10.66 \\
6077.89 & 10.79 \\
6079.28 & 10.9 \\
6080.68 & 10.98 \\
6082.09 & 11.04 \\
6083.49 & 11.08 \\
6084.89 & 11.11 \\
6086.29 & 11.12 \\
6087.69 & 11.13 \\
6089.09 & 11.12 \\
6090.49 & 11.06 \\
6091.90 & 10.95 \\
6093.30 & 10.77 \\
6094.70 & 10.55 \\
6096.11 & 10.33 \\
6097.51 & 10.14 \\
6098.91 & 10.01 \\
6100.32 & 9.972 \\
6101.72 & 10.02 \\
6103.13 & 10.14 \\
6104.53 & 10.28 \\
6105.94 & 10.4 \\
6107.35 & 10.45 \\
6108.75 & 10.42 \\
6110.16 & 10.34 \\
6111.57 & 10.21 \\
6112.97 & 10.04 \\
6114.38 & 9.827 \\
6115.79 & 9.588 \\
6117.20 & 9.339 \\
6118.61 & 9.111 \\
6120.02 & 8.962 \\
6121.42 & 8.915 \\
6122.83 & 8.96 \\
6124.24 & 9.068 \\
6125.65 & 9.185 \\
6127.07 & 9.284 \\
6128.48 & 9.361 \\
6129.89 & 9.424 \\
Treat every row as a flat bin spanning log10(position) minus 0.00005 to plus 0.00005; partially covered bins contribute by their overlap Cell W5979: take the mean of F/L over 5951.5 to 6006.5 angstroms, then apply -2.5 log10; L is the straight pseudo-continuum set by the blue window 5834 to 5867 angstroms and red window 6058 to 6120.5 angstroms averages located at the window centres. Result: 0.07 mag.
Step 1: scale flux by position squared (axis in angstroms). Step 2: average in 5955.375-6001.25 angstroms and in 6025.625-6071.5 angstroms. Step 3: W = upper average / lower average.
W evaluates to 1.03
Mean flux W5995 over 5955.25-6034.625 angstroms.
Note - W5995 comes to 9.93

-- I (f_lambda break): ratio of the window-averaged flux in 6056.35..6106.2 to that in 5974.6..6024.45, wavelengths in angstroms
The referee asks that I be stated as 1.0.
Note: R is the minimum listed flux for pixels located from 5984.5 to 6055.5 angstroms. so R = 9.542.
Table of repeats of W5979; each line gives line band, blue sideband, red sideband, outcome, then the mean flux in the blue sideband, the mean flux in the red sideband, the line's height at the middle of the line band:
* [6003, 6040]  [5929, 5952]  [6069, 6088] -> 0.065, 10.6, 10.8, 10.7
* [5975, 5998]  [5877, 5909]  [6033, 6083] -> 0.055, 10.7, 10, 10.3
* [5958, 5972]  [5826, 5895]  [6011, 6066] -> 0.049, 10.9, 9.92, 10.3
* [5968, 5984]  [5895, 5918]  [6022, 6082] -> 0.063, 10.6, 10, 10.4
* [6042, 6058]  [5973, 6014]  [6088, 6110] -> 0.041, 9.77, 10.4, 10.1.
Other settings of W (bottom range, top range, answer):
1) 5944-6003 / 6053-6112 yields 1.07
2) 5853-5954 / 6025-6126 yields 0.99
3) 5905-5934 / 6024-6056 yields 0.97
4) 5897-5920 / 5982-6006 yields 0.94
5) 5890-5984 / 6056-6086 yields 1.03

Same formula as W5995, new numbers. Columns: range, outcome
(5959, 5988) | 9.83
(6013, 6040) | 10.2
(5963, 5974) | 9.69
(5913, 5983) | 10.4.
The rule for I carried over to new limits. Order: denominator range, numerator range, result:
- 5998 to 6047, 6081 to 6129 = 1.02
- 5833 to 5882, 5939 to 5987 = 0.91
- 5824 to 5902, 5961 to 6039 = 0.91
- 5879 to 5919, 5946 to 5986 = 0.94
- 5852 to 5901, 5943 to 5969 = 0.93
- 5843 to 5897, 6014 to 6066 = 0.90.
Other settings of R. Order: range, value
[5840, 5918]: 10.22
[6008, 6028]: 9.726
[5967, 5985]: 9.507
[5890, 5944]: 10.34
